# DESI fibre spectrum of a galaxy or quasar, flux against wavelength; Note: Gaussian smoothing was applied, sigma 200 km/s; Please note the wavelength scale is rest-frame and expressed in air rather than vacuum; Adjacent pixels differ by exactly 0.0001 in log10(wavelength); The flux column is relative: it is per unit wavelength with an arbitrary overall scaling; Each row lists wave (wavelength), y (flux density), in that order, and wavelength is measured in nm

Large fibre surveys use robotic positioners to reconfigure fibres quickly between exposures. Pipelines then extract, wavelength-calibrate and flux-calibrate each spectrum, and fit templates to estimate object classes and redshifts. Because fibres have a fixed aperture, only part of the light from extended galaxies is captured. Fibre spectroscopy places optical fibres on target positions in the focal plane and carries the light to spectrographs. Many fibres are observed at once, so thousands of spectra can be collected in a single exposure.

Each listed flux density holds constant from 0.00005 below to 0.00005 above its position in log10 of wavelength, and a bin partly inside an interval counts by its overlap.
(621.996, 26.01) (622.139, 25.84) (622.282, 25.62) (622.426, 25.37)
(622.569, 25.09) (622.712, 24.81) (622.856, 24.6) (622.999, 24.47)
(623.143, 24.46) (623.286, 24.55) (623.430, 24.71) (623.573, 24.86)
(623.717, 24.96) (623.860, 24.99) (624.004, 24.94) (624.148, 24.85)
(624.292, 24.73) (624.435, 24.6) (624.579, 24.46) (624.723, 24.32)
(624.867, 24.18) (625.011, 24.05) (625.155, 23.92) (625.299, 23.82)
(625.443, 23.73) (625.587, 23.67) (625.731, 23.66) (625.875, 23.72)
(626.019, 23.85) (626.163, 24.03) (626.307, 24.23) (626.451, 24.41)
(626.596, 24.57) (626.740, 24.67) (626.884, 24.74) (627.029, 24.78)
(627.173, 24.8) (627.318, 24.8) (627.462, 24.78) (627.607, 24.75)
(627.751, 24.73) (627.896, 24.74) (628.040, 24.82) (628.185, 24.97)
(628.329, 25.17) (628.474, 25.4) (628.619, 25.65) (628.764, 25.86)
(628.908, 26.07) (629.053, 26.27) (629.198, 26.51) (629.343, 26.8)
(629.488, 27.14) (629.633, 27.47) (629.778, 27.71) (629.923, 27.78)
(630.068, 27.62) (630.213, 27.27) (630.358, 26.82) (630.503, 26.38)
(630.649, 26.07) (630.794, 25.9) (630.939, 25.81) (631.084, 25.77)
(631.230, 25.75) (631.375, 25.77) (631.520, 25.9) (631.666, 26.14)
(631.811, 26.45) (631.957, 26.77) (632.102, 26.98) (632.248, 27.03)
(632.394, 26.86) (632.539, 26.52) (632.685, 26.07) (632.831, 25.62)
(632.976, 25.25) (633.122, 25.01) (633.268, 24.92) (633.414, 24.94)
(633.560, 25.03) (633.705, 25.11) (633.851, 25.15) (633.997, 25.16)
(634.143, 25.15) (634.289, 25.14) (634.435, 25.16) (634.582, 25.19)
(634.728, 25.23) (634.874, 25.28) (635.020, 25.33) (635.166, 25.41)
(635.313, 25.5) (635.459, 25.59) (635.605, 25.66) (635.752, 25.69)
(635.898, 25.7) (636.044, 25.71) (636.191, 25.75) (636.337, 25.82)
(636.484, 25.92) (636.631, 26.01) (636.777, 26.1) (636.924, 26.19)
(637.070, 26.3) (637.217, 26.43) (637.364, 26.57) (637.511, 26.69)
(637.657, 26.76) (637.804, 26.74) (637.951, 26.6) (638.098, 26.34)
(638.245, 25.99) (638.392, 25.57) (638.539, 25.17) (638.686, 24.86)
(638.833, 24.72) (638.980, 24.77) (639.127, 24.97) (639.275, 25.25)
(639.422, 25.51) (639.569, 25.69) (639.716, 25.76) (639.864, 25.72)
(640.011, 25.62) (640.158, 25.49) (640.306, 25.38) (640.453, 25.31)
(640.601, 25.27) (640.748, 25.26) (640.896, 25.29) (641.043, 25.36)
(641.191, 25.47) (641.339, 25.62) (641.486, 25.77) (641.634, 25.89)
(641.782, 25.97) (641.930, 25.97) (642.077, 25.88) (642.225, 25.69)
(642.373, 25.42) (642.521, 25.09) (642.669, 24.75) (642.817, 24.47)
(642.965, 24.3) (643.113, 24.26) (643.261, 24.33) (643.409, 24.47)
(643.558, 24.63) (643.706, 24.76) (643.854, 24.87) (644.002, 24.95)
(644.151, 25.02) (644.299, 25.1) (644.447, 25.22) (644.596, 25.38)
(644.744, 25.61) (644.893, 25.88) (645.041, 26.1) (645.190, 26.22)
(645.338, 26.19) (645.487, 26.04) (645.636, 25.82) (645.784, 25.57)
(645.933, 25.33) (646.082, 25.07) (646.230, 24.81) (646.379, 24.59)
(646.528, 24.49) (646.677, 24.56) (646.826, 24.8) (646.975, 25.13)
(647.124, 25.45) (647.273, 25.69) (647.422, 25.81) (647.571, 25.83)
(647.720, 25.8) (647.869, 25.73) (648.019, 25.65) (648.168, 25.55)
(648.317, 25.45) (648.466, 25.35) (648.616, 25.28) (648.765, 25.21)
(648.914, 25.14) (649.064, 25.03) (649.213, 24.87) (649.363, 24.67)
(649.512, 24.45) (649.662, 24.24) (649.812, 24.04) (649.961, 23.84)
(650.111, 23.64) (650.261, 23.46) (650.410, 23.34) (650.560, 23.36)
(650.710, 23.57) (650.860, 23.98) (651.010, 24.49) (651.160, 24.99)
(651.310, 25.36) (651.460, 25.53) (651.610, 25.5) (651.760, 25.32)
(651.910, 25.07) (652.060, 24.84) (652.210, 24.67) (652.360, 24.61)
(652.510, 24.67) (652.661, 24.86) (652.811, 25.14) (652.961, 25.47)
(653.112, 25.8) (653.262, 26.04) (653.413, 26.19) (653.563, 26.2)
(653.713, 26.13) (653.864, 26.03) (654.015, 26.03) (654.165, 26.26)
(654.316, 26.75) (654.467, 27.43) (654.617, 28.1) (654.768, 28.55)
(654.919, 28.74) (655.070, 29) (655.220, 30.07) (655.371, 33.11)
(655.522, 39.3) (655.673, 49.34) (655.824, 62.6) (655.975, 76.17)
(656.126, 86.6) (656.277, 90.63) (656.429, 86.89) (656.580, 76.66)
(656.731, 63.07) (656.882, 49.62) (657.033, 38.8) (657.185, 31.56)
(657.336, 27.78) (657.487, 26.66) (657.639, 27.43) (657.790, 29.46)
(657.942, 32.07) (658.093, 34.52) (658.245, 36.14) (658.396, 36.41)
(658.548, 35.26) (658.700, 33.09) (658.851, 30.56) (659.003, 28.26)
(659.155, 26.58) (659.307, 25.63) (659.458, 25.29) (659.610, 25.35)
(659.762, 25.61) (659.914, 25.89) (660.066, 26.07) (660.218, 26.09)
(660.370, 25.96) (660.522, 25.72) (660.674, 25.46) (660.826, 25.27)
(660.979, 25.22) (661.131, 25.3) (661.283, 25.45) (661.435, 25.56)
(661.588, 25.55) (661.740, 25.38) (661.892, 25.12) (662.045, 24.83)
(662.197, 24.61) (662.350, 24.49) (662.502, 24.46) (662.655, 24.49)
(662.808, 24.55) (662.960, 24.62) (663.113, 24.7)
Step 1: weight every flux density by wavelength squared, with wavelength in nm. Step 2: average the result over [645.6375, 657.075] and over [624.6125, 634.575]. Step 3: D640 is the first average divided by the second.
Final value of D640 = 1.32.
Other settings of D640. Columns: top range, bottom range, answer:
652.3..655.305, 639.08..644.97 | 1.09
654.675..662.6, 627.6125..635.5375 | 1.50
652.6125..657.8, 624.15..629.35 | 1.75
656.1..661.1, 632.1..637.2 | 1.54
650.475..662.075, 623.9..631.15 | 1.41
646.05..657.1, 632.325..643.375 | 1.29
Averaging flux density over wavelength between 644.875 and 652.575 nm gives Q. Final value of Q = 25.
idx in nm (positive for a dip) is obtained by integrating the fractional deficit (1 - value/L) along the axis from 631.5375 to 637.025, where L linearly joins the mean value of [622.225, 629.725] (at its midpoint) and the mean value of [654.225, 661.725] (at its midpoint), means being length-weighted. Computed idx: 0.43 nm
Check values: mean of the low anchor 24.9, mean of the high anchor 36.5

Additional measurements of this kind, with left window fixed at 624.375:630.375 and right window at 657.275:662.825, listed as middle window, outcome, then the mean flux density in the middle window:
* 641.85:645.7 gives 0.15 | 25.2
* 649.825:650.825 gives 0.12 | 23.6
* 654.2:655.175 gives -0.04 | 28.1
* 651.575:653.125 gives 0.10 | 25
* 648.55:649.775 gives 0.08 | 24.8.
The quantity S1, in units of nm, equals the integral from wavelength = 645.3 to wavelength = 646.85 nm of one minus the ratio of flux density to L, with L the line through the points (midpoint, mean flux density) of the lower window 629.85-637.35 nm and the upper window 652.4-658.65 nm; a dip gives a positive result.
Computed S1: 0.37 nm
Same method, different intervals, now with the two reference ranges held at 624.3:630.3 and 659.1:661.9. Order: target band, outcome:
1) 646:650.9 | 0.126 nm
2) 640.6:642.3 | -0.020 nm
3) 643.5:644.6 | 0.018 nm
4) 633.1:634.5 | 0.009 nm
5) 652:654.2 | -0.001 nm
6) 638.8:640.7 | -0.003 nm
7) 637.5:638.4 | -0.040 nm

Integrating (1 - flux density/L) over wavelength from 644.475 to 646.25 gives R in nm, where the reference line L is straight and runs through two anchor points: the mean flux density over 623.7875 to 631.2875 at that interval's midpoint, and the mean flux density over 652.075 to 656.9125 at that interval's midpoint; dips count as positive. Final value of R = 0.46 nm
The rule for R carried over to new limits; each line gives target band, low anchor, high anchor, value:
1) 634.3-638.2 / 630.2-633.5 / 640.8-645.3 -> -0.024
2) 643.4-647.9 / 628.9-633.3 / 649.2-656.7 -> 0.816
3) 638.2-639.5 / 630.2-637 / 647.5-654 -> 0.018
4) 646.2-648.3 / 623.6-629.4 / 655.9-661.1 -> 0.520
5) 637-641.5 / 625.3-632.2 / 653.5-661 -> 0.597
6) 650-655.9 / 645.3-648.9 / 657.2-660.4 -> -0.094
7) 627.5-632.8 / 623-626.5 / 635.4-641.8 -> -0.283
